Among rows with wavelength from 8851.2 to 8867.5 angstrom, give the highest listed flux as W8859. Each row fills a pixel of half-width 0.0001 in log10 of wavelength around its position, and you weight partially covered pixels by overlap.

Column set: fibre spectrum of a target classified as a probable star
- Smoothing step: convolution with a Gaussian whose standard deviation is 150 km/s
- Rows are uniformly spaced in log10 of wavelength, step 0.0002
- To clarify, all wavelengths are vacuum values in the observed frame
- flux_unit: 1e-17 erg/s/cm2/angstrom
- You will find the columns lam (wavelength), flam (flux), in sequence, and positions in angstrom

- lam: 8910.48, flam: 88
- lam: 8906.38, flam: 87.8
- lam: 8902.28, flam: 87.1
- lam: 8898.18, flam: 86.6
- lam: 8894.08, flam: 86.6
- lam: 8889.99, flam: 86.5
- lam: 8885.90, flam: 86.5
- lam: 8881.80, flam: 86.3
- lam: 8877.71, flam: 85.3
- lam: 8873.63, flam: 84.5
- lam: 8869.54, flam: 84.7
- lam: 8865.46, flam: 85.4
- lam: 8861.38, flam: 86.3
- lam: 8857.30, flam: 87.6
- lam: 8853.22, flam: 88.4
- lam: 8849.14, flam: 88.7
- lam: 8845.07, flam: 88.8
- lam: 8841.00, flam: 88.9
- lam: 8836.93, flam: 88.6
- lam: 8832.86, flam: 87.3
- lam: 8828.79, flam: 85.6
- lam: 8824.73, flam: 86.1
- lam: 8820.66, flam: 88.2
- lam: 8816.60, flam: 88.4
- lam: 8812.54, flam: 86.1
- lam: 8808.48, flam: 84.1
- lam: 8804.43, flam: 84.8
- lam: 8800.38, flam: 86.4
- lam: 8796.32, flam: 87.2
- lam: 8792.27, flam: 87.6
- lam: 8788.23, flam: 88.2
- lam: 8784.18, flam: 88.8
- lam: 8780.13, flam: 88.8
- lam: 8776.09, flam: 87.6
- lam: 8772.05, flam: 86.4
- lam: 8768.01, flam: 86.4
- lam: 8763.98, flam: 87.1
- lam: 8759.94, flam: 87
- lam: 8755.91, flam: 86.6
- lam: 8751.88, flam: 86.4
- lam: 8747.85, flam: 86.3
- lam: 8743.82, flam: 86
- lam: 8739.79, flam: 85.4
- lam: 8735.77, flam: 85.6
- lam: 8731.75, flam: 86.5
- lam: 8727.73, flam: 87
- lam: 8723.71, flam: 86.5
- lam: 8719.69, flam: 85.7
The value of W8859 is 88.4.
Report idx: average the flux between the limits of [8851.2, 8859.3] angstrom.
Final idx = 88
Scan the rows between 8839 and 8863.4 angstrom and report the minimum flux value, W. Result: 86.3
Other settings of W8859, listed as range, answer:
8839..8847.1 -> 88.9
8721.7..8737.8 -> 87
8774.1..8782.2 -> 88.8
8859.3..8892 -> 86.5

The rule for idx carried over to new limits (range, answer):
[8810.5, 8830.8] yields 86.9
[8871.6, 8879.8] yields 85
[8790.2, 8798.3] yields 87.5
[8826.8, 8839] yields 87.1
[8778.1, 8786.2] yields 88.8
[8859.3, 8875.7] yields 85.3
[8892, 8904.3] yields 86.8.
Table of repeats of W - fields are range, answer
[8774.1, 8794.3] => 87.6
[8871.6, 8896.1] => 84.5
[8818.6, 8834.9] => 85.6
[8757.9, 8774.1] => 86.4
